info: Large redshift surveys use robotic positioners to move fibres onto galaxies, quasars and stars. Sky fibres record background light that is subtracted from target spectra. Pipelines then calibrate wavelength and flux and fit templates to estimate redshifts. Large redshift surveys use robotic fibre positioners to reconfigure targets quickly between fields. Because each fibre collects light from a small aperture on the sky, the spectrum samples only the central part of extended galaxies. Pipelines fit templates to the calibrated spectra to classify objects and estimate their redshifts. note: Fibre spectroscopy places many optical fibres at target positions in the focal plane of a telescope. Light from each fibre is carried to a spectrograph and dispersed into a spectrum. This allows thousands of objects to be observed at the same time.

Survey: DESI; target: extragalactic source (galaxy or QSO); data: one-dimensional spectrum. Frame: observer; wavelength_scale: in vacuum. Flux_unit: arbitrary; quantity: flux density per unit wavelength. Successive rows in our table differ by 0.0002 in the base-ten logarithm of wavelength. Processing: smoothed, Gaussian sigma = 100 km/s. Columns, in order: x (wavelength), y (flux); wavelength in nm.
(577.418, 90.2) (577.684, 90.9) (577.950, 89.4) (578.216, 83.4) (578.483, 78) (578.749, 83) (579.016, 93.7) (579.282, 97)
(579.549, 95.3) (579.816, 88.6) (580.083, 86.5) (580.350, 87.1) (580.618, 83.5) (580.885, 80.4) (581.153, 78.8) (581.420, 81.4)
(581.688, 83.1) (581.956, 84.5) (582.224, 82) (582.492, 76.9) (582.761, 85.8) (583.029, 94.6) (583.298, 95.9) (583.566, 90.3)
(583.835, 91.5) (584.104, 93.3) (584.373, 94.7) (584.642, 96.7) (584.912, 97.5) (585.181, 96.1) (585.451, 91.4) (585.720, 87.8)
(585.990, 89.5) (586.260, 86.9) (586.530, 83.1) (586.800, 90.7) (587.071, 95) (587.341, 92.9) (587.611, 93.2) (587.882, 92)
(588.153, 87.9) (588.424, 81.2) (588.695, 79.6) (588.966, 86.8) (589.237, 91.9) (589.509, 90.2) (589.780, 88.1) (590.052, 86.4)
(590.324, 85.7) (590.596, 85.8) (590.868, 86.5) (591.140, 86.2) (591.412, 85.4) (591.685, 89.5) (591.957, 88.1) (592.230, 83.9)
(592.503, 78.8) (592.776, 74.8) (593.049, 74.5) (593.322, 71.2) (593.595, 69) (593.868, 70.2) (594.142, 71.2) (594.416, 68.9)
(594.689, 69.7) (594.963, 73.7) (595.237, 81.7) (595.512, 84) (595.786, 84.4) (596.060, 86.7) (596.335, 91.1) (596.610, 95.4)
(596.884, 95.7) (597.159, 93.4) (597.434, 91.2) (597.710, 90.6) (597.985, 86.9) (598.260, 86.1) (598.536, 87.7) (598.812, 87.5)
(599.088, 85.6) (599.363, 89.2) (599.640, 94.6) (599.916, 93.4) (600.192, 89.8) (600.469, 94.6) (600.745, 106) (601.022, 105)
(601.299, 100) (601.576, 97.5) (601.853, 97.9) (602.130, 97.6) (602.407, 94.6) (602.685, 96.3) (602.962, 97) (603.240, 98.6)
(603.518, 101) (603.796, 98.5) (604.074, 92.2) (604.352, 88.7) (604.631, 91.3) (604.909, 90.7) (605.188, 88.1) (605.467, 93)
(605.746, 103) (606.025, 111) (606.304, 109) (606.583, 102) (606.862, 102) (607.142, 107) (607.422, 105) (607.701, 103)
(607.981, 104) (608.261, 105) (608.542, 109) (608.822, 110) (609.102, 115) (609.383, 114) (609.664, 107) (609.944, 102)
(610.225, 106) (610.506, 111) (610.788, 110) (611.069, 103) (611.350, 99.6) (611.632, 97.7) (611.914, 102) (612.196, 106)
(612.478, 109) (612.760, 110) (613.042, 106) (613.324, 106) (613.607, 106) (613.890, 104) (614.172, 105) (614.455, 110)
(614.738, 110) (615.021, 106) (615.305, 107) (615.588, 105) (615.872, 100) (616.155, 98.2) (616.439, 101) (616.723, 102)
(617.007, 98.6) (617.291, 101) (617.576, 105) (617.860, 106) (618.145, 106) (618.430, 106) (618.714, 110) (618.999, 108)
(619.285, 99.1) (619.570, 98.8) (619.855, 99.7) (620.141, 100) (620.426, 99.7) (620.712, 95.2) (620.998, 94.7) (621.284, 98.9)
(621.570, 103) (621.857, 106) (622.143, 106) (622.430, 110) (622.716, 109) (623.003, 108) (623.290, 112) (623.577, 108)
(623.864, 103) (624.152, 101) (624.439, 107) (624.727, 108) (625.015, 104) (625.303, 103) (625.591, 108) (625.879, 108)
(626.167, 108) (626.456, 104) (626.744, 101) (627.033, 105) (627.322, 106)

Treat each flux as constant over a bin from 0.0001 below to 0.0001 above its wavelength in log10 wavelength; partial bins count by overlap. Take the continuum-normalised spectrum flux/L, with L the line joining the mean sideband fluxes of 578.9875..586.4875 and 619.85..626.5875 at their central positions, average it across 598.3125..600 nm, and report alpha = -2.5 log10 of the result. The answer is 0.07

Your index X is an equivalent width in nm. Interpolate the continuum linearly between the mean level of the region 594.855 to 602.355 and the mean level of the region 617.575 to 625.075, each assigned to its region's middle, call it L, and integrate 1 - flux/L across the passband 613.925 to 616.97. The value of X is -0.101 nm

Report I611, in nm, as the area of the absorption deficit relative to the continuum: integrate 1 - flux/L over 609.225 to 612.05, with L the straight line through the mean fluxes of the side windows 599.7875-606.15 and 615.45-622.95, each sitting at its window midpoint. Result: -0.16 nm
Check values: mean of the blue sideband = 96.7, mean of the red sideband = 103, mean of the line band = 105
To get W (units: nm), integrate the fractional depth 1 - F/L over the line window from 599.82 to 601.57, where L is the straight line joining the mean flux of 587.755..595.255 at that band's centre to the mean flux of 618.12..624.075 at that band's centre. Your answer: -0.195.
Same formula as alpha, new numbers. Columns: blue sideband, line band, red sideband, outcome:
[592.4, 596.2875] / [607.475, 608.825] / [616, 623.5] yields -0.17 mag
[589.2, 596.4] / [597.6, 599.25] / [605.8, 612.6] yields 0.03 mag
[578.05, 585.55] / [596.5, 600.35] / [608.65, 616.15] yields 0.09 mag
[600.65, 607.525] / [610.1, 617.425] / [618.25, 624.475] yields -0.03 mag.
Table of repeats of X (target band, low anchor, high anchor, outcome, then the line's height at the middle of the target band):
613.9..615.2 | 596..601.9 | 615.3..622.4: -0.09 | 100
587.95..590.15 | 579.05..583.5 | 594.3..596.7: -0.07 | 83.8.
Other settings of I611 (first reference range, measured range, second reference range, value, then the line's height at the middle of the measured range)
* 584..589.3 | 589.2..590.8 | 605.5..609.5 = 0.09 nm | 93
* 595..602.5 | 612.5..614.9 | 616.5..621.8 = -0.19 nm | 99.2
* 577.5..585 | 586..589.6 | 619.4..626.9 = 0.07 nm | 90.5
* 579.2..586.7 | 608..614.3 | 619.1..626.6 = -0.45 nm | 99.4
